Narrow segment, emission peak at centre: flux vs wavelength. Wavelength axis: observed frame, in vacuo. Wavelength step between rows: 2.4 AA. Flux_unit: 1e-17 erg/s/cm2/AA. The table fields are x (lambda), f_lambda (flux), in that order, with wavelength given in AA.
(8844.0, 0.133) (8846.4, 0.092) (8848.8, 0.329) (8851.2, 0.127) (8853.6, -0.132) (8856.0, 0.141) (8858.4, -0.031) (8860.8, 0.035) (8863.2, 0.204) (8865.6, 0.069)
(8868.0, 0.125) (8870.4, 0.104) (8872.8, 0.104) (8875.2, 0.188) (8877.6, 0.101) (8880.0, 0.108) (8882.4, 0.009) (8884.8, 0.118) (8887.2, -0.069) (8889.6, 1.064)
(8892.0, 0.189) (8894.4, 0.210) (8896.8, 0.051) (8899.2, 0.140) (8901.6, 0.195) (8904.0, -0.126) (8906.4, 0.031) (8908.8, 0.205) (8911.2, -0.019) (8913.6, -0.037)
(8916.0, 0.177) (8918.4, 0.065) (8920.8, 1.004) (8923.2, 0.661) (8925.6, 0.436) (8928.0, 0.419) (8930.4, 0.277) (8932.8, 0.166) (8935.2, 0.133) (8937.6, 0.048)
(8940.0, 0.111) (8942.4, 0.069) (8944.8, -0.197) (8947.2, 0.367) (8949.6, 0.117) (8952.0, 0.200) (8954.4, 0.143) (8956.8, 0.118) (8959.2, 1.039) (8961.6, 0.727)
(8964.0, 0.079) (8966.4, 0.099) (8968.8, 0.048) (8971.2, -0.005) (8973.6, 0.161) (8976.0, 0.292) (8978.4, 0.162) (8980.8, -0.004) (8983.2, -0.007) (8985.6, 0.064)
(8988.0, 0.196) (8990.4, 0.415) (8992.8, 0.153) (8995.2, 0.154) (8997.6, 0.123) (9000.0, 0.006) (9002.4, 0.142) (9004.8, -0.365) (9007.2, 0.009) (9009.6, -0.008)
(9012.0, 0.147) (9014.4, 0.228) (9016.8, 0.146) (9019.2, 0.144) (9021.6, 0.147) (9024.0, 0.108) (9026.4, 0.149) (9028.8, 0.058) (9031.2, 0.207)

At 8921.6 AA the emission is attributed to H-gamma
